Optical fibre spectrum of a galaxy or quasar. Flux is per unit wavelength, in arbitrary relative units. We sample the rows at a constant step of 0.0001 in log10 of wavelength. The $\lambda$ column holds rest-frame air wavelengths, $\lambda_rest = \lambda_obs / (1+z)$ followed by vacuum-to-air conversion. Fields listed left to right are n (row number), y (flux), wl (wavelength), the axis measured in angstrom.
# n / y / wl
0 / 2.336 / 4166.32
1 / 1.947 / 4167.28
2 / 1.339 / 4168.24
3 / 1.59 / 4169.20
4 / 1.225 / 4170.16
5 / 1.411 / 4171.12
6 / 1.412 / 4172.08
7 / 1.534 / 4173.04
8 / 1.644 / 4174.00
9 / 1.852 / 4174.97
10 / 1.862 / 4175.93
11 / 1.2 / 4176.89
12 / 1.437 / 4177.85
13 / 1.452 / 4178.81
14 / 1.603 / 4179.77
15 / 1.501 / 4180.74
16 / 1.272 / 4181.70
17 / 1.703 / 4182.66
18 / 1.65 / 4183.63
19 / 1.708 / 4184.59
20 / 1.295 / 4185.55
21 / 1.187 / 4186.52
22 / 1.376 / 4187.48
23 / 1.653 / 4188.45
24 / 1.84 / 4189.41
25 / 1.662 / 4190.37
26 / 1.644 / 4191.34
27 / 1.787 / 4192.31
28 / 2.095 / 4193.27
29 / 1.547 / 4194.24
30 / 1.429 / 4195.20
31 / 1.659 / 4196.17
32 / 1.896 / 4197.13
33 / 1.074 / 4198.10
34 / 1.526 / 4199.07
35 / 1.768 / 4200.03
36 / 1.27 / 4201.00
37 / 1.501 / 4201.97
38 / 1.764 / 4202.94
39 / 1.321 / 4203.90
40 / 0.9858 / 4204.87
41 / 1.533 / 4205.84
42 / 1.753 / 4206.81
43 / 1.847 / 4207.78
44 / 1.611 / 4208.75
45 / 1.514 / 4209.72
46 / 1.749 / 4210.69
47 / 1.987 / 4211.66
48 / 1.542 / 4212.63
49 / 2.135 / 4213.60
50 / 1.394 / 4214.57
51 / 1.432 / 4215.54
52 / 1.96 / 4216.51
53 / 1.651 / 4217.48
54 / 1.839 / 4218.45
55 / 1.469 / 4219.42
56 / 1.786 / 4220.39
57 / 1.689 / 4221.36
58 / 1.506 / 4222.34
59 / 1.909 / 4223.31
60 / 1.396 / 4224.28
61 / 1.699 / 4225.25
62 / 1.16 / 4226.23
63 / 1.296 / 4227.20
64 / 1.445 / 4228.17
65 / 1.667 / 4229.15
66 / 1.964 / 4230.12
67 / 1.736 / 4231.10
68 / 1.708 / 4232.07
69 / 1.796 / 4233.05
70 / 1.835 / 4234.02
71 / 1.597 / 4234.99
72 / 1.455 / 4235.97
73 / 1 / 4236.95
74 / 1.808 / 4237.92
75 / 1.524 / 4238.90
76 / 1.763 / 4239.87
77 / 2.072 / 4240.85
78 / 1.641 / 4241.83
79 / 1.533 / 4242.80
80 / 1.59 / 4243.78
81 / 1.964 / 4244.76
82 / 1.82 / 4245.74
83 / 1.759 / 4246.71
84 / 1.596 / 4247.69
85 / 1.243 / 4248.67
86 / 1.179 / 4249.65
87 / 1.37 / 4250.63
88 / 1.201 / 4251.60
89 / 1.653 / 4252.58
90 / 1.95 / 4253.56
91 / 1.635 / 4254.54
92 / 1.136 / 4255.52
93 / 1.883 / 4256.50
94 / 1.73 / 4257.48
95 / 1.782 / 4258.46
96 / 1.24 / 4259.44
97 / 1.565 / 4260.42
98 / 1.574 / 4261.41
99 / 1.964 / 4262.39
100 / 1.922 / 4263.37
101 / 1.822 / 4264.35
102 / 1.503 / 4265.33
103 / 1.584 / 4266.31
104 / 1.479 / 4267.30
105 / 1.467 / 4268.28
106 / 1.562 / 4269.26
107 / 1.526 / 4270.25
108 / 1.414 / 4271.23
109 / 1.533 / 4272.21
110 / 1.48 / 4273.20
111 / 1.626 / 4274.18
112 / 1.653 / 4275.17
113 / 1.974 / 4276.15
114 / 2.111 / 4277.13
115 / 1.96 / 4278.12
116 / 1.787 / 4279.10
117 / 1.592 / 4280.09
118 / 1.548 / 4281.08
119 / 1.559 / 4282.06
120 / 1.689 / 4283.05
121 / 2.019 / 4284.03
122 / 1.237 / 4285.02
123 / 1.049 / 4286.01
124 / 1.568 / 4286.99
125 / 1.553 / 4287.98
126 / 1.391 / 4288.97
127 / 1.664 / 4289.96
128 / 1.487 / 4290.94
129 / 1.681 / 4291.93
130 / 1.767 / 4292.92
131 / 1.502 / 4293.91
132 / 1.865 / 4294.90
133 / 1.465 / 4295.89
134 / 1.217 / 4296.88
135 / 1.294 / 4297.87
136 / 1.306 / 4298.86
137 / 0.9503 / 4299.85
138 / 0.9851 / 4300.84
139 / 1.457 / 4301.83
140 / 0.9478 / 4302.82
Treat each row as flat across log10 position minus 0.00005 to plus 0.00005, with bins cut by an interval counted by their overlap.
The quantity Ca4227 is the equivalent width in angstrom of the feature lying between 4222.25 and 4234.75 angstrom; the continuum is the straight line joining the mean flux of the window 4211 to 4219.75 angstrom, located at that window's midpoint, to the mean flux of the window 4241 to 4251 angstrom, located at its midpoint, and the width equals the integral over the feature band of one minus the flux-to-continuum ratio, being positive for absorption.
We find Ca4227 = 0.25 angstrom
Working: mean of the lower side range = 1.72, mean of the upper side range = 1.59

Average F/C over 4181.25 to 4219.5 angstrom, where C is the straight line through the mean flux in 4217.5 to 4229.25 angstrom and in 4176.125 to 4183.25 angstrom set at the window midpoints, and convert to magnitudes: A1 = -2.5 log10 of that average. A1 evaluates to -0.06 mag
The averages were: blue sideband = 1.47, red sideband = 1.57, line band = 1.6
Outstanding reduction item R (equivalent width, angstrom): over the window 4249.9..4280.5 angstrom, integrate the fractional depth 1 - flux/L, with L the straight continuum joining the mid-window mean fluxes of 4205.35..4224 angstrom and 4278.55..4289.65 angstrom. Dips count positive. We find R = -0.8 angstrom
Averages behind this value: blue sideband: 1.7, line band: 1.63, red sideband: 1.55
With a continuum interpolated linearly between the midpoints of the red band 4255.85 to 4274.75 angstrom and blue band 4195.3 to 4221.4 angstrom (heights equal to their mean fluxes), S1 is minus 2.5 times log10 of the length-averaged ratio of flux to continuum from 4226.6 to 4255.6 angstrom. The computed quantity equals 0.005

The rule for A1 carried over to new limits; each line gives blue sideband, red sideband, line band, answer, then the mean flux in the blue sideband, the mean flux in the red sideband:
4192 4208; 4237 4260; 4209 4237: -0.04 mag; 1.57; 1.6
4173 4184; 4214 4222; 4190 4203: -0.01 mag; 1.56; 1.66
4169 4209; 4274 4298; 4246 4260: 0.04 mag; 1.55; 1.61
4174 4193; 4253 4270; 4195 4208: 0.05 mag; 1.57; 1.63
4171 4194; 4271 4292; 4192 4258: -0.01 mag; 1.58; 1.62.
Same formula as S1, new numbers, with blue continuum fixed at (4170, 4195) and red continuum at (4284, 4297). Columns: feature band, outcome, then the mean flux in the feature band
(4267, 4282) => -0.081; 1.65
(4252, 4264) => -0.089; 1.67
